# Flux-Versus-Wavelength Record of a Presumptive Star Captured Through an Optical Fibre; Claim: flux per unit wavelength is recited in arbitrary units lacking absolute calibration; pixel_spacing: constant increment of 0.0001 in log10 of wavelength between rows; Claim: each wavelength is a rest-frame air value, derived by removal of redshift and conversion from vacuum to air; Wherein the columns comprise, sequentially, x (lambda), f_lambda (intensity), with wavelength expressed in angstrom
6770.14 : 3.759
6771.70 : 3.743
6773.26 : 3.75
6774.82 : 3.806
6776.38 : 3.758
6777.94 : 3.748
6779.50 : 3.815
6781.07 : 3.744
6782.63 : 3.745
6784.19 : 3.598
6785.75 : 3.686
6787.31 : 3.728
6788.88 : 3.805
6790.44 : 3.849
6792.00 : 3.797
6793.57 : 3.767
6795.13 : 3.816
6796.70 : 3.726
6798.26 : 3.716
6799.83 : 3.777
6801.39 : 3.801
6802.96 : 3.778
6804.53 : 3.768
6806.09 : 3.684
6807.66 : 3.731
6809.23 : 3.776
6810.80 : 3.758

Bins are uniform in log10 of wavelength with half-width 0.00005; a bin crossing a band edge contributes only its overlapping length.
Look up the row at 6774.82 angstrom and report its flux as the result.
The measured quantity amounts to 3.806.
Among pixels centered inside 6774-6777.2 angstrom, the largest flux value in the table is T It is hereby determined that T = 3.806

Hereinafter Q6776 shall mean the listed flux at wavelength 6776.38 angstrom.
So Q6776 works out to 3.758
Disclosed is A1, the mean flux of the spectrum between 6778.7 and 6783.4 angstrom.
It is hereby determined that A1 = 3.76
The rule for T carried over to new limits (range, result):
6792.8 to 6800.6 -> 3.816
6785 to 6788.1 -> 3.728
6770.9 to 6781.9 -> 3.815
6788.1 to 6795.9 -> 3.849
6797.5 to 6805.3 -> 3.801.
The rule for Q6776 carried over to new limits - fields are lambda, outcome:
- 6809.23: 3.776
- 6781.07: 3.744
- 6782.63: 3.745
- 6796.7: 3.726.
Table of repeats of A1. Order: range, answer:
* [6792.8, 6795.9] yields 3.8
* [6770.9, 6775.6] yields 3.77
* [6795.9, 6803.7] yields 3.76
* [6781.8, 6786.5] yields 3.68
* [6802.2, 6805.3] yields 3.77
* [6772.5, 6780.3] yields 3.77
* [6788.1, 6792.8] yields 3.82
